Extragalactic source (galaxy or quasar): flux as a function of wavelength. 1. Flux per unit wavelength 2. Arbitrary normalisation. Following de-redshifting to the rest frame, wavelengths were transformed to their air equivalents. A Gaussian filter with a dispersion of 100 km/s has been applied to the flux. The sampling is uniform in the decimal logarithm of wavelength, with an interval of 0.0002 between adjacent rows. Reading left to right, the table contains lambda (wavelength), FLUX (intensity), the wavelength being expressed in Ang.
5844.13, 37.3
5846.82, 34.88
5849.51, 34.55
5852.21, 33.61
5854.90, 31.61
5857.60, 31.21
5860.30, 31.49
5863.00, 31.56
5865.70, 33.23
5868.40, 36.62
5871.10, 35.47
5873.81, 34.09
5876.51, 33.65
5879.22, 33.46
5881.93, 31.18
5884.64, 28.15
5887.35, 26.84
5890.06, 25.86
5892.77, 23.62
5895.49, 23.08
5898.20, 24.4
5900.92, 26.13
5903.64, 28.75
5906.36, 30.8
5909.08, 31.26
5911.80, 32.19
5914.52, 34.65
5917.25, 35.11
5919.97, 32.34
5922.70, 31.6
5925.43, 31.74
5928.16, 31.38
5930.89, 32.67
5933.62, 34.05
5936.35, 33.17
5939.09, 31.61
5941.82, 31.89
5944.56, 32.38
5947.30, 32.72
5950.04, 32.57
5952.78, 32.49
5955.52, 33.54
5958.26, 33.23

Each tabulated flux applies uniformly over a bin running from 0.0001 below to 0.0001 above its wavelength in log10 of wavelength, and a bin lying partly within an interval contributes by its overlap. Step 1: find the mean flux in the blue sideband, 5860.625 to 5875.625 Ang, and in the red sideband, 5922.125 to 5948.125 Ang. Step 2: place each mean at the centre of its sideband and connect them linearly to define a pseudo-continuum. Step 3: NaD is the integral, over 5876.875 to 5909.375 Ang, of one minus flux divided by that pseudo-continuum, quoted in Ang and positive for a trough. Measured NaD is 5.4 Ang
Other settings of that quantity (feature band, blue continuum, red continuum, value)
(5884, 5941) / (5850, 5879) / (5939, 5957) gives 4.9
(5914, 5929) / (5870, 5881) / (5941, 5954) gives 0.1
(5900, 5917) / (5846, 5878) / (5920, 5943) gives 0.8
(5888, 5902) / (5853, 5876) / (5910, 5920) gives 3.7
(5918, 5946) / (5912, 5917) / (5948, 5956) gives 1.0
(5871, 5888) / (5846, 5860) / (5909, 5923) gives 0.6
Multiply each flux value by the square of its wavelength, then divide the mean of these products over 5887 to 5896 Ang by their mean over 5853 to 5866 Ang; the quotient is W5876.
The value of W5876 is 0.79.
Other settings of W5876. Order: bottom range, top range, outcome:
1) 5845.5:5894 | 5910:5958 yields 1.05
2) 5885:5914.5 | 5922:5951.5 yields 1.18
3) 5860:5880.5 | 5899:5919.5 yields 0.93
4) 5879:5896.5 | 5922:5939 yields 1.21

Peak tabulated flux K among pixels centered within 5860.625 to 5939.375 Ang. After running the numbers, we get 36.62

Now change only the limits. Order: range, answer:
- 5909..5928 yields 35.11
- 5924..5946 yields 34.05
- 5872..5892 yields 34.09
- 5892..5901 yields 26.13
